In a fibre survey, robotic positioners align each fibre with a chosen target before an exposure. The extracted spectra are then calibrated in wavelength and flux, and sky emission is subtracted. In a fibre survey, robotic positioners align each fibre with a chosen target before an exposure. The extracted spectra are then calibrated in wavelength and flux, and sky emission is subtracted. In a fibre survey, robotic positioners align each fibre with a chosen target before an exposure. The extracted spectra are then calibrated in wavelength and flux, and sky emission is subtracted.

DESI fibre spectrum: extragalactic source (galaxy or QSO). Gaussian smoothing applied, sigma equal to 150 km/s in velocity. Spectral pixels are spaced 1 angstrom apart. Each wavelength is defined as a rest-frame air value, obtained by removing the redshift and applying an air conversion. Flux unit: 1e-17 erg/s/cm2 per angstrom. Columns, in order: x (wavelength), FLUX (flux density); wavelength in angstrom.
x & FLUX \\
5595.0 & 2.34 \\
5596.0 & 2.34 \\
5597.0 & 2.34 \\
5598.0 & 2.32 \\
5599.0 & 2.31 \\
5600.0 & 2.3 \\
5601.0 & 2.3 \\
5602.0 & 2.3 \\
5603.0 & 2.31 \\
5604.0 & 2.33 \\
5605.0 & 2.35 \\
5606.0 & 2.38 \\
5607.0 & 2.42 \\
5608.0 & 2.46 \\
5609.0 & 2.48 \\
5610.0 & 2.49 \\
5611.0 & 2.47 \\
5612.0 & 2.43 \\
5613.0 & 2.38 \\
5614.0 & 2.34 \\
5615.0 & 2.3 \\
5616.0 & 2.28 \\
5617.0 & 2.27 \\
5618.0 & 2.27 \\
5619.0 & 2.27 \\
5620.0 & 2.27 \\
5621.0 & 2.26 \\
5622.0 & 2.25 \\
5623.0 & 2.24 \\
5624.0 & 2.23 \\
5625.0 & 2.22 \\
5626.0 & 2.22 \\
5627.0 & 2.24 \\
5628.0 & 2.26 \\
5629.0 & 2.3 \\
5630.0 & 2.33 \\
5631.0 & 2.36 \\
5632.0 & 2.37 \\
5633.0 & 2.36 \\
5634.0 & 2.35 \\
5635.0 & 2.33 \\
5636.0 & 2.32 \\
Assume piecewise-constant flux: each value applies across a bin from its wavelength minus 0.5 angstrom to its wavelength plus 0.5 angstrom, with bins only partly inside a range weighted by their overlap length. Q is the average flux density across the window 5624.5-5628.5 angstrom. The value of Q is 2.24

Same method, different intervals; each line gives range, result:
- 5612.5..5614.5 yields 2.36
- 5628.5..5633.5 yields 2.34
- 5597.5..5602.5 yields 2.31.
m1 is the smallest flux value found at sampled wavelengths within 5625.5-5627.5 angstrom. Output 2.22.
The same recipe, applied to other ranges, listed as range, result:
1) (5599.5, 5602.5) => 2.3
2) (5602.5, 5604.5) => 2.31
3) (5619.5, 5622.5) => 2.25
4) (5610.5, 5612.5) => 2.43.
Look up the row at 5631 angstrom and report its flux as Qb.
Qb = 2.36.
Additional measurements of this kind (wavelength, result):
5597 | 2.34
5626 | 2.22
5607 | 2.42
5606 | 2.38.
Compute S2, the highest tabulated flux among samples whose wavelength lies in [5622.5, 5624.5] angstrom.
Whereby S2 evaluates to 2.24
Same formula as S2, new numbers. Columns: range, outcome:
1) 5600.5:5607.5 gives 2.42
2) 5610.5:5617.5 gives 2.47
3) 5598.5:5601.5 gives 2.31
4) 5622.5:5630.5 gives 2.33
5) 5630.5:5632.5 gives 2.37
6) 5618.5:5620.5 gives 2.27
